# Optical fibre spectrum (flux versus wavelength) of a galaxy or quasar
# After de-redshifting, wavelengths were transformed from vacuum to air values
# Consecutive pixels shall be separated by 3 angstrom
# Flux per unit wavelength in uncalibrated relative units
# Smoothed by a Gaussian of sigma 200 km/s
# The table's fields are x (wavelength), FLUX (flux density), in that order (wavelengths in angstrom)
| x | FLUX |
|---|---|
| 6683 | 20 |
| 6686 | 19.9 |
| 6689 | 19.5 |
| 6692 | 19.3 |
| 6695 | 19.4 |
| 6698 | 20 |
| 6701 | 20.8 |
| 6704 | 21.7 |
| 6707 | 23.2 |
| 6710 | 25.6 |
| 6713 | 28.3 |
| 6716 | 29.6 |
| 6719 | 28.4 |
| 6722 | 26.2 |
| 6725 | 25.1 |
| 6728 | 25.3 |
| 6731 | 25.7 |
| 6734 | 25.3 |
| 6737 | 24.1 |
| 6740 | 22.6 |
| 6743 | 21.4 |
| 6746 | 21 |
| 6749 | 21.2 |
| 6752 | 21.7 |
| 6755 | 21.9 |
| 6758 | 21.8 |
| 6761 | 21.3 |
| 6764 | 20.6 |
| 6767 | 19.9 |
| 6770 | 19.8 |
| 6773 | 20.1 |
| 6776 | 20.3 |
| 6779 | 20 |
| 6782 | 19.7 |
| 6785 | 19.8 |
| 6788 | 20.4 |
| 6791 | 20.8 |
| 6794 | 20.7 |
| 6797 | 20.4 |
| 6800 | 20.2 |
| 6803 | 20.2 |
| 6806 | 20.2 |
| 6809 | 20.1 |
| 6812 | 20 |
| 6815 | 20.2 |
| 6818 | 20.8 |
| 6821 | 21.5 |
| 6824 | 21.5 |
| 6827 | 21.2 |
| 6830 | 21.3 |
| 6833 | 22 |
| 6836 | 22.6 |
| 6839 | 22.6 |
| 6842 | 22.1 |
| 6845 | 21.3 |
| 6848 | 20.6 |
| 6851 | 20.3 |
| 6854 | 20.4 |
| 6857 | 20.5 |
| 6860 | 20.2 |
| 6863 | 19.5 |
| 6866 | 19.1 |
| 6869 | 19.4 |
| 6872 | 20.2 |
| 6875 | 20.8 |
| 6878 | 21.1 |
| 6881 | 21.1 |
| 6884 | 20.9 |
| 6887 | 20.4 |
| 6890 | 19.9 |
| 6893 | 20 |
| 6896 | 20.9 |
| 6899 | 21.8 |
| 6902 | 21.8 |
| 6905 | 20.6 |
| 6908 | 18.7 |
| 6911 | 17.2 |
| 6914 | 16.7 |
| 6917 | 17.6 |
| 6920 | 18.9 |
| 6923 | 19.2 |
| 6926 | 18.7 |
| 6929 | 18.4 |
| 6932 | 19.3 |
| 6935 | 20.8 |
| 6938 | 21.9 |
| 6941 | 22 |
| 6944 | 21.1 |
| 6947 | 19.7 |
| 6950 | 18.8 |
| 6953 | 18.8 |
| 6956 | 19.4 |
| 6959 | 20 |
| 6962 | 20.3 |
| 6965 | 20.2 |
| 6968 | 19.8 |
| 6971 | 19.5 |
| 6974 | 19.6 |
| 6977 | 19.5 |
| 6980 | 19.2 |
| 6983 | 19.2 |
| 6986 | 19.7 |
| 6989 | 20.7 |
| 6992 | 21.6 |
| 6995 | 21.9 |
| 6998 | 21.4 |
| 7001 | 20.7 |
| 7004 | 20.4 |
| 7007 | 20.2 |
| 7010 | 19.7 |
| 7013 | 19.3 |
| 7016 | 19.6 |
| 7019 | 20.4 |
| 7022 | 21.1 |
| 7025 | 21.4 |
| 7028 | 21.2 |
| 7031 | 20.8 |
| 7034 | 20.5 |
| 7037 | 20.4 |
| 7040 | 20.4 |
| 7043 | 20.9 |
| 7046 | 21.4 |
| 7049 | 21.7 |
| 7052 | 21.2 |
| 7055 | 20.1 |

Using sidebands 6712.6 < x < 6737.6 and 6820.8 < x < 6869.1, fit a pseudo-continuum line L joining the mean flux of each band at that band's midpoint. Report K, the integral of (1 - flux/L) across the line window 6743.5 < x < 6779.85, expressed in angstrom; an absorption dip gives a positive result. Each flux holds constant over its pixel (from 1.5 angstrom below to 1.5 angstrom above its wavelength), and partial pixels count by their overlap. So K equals 5.8 angstrom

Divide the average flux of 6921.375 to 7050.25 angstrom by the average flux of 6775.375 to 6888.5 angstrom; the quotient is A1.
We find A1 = 1.0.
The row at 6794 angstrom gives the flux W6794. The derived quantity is 20.7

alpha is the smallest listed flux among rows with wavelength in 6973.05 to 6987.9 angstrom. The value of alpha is 19.2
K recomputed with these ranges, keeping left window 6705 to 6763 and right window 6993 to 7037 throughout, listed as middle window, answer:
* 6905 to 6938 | 4.5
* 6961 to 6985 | 1.7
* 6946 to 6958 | 1.2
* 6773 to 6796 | 3.2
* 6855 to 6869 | 1.7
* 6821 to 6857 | 2.2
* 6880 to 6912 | 2.6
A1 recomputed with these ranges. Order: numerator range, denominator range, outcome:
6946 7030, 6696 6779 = 0.88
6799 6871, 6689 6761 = 0.89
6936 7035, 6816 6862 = 0.96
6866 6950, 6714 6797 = 0.89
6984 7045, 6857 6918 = 1.03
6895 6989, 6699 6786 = 0.86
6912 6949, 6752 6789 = 0.95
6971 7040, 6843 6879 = 1.00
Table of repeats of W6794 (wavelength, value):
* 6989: 20.7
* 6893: 20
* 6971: 19.5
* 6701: 20.8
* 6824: 21.5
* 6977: 19.5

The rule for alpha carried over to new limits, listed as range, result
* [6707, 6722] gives 23.2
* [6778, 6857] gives 19.7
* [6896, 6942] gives 16.7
